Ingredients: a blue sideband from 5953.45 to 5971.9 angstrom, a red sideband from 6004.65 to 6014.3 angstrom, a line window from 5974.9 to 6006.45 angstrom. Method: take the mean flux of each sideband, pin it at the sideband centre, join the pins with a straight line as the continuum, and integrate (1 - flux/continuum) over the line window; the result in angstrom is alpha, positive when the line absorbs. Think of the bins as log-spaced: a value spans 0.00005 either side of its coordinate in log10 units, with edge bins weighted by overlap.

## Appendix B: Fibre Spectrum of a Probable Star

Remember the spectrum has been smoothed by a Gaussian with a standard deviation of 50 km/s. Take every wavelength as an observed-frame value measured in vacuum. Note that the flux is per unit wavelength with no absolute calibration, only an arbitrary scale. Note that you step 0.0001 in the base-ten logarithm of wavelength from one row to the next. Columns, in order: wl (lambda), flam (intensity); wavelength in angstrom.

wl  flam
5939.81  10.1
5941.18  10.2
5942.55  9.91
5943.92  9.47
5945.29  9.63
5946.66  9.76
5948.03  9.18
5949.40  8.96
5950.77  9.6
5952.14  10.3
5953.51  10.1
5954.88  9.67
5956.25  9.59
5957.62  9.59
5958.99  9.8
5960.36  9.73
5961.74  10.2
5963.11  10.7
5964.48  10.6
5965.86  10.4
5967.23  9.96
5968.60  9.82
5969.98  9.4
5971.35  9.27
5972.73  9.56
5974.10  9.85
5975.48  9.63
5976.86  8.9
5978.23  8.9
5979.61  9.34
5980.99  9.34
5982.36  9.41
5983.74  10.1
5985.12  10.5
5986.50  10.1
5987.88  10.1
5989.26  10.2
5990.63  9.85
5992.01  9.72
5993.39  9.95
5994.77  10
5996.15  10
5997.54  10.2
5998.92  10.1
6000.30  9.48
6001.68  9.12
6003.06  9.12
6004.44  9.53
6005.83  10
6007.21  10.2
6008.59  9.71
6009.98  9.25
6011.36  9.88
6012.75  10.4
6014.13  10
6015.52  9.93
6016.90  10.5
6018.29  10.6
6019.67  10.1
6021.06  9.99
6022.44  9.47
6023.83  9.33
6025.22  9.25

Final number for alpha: 0.58 angstrom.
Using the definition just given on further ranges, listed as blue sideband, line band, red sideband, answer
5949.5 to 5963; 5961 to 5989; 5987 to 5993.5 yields 0.30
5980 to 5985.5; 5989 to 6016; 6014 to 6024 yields 0.23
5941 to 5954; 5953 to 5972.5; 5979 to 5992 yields -0.29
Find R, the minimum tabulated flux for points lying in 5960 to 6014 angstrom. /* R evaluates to 8.9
